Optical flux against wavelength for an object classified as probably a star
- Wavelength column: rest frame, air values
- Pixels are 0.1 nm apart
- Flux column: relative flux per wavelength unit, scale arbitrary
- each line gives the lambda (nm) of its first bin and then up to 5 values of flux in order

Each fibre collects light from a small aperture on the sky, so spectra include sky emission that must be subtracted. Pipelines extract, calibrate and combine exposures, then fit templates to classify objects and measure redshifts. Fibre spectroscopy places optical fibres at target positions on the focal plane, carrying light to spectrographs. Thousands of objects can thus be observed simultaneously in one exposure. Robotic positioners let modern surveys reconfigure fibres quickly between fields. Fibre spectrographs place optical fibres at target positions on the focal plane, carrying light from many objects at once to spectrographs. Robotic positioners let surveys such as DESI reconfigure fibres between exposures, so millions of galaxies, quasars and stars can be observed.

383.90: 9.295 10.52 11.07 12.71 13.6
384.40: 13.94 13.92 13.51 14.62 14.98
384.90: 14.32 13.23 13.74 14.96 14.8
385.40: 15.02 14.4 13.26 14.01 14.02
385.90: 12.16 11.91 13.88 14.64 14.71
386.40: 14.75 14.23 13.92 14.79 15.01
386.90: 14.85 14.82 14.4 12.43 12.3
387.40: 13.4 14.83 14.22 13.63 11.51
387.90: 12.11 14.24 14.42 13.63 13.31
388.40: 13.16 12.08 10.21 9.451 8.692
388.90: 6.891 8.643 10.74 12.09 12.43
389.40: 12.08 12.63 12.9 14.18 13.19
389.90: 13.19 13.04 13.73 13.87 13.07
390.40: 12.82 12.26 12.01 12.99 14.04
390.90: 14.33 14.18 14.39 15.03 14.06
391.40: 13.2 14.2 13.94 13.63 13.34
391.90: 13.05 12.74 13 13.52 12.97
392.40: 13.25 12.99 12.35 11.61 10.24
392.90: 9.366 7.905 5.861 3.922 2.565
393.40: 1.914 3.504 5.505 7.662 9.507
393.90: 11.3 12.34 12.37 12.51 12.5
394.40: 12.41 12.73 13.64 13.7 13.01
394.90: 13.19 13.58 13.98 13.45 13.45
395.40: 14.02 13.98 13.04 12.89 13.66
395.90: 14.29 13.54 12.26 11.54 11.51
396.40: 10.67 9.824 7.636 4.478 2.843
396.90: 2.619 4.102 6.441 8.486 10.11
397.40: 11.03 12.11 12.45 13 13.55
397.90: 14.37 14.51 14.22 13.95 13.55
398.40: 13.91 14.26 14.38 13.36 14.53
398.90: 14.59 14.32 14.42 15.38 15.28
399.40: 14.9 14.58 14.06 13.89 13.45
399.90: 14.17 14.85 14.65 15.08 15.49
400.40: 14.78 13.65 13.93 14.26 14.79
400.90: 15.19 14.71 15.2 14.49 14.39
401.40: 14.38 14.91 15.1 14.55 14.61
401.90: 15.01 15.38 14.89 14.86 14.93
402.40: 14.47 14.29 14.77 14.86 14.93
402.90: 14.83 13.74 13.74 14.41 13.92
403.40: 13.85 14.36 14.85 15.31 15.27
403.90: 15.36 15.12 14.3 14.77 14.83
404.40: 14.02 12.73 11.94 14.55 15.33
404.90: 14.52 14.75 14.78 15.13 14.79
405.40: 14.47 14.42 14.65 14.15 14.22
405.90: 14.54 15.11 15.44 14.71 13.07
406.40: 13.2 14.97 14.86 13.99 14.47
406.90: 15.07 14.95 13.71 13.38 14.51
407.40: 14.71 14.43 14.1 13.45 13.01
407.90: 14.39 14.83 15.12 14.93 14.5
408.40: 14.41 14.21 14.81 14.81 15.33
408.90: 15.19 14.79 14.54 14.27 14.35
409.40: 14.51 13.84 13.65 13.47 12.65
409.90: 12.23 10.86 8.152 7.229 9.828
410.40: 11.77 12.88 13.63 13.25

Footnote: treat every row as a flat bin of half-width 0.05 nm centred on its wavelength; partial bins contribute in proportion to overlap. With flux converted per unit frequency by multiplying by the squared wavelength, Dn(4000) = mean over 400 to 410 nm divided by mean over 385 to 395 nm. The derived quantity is 1.3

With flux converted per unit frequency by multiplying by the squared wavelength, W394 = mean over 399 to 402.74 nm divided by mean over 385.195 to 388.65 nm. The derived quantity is 1.15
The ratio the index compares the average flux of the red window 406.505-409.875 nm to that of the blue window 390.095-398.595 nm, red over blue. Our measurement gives 1.24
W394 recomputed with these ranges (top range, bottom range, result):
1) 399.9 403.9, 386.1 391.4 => 1.20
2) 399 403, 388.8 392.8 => 1.21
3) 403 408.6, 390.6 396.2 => 1.29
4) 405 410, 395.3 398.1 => 1.40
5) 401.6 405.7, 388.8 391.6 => 1.22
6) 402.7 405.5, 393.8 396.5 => 1.18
